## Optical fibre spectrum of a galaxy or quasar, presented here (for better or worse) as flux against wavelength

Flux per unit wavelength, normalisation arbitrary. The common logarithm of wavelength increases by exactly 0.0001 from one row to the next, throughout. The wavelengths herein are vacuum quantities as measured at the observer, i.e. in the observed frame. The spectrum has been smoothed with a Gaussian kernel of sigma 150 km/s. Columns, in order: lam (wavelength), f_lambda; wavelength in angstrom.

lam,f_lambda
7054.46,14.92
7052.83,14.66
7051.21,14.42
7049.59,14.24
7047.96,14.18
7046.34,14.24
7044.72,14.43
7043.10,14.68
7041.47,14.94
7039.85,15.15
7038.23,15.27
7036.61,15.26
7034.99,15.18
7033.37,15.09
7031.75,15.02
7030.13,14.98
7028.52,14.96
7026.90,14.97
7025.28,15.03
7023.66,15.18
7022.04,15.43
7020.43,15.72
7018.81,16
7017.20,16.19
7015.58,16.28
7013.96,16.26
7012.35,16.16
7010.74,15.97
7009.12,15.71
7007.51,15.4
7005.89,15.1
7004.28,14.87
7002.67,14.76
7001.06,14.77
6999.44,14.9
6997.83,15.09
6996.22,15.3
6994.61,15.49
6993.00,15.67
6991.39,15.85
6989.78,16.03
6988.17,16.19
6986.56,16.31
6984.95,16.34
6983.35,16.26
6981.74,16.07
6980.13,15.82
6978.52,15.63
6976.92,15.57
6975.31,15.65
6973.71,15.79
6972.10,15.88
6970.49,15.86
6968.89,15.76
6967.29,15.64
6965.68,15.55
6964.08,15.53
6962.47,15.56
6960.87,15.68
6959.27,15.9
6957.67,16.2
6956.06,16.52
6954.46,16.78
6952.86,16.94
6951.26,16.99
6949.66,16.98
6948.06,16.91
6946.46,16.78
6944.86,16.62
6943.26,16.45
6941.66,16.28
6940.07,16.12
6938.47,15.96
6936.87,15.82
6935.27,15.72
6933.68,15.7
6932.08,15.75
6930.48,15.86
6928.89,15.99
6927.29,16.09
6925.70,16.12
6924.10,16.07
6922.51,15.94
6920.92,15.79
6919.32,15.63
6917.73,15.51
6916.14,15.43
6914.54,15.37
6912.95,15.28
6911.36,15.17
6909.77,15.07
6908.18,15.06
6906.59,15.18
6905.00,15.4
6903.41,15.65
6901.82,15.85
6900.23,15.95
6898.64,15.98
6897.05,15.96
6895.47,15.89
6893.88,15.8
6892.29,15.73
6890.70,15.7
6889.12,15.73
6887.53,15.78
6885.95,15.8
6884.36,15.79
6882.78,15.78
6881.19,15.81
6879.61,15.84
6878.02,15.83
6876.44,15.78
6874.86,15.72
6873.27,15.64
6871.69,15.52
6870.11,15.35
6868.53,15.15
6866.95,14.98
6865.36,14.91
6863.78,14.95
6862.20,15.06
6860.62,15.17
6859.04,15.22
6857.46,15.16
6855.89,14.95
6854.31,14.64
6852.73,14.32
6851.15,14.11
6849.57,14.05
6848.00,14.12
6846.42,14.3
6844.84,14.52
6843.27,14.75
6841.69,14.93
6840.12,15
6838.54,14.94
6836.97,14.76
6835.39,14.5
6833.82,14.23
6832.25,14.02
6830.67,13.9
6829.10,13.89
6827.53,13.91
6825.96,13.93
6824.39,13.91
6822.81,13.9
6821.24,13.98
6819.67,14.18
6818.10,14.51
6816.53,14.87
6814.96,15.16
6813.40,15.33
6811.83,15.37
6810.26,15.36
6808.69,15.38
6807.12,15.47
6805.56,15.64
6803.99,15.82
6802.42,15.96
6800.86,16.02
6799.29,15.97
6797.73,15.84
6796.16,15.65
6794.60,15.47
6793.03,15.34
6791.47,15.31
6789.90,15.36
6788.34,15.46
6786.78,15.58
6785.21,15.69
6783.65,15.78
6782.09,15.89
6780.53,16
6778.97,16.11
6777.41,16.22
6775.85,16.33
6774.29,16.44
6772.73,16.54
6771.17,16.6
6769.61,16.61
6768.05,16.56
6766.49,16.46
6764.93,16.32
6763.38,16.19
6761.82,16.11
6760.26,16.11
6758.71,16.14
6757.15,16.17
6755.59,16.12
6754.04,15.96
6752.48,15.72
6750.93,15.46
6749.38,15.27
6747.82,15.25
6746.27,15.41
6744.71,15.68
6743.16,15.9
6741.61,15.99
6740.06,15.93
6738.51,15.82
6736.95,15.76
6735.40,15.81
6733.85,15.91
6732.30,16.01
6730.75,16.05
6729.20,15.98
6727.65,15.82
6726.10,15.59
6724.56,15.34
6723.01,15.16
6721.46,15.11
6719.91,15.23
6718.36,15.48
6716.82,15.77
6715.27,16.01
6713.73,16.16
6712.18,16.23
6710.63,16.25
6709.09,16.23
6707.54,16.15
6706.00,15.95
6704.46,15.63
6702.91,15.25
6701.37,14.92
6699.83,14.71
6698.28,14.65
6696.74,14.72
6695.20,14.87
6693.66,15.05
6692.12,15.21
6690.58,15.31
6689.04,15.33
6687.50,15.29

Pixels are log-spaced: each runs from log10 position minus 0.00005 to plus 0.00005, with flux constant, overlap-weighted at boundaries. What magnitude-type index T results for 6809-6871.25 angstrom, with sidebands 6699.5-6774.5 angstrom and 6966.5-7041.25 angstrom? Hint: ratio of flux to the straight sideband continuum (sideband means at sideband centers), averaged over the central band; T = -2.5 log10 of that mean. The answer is 0.08 mag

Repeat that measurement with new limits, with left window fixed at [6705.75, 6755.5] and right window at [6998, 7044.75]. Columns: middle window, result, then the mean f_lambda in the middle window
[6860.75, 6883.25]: 0.01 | 15.4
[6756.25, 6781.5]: -0.04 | 16.3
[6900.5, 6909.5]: 0.00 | 15.4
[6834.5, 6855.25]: 0.08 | 14.5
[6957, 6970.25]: -0.02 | 15.7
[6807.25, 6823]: 0.05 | 14.9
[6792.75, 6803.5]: -0.01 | 15.8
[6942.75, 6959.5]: -0.08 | 16.7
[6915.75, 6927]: -0.02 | 15.8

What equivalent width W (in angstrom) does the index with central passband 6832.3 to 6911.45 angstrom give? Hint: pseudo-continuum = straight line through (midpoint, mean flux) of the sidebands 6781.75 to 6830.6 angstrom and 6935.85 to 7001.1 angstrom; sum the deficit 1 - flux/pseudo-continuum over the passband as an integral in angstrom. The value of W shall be 1.4 angstrom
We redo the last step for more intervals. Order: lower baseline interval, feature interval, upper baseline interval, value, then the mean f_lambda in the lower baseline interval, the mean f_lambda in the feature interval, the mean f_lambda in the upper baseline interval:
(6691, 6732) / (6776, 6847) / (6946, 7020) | 2.6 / 15.5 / 15.1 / 15.9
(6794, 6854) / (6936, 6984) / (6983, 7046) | -2.8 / 14.8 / 16.1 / 15.4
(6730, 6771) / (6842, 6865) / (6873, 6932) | 1.6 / 16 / 14.7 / 15.7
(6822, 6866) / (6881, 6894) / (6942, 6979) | -0.6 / 14.5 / 15.8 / 16.1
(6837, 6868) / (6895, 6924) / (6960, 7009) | -0.9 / 14.7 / 15.6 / 15.6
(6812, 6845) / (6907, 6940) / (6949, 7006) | -0.7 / 14.5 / 15.7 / 15.8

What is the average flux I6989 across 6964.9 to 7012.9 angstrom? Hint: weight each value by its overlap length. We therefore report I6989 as 15.6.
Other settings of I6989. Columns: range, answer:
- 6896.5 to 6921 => 15.5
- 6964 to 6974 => 15.7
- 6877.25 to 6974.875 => 15.9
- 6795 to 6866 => 14.8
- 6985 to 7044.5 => 15.4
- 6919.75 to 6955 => 16.2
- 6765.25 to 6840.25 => 15.3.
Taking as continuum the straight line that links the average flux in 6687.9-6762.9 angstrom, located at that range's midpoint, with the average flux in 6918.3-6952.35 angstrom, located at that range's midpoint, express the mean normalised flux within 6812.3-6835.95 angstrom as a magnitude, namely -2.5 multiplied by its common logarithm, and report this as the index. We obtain 0.11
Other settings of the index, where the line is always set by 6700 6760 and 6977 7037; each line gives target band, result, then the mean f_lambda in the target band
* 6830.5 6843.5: 0.08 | 14.6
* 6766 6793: -0.02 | 16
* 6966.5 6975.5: -0.01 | 15.8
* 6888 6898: -0.01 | 15.8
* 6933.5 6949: -0.05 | 16.3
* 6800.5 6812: 0.00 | 15.6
